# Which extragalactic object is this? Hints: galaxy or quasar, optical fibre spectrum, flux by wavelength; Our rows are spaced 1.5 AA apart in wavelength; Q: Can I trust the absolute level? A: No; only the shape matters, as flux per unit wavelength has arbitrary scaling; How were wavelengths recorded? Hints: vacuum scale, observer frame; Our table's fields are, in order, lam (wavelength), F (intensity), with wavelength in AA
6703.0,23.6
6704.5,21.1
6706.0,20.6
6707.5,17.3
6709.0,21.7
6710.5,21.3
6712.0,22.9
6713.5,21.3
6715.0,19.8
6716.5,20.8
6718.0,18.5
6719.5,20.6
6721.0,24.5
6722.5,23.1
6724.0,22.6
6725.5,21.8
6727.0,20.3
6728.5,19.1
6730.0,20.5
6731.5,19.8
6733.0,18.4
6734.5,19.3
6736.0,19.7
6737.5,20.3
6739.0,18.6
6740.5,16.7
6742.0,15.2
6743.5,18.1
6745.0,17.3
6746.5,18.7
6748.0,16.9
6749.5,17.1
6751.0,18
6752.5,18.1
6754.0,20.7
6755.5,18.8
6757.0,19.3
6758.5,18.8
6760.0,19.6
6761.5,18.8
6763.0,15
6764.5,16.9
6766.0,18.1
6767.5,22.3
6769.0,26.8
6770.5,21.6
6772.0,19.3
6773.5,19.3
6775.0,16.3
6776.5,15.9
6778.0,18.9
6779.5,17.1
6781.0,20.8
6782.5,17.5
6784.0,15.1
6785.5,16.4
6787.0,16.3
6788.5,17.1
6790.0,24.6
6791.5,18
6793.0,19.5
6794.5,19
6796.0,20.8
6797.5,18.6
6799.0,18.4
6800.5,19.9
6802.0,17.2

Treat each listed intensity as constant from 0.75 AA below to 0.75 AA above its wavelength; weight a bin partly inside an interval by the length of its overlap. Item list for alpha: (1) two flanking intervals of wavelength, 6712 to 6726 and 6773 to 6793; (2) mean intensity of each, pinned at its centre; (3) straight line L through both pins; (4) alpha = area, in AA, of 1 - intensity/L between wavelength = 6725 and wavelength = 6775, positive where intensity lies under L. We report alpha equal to 1.9 AA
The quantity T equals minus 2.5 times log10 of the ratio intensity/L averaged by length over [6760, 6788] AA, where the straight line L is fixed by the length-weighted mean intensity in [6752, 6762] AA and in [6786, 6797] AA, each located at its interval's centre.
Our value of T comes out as 0.04 mag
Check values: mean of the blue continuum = 19.2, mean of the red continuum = 19.2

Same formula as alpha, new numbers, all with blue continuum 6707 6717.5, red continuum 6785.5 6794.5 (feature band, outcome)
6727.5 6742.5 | 1.01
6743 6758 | 1.14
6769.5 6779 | 0.26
